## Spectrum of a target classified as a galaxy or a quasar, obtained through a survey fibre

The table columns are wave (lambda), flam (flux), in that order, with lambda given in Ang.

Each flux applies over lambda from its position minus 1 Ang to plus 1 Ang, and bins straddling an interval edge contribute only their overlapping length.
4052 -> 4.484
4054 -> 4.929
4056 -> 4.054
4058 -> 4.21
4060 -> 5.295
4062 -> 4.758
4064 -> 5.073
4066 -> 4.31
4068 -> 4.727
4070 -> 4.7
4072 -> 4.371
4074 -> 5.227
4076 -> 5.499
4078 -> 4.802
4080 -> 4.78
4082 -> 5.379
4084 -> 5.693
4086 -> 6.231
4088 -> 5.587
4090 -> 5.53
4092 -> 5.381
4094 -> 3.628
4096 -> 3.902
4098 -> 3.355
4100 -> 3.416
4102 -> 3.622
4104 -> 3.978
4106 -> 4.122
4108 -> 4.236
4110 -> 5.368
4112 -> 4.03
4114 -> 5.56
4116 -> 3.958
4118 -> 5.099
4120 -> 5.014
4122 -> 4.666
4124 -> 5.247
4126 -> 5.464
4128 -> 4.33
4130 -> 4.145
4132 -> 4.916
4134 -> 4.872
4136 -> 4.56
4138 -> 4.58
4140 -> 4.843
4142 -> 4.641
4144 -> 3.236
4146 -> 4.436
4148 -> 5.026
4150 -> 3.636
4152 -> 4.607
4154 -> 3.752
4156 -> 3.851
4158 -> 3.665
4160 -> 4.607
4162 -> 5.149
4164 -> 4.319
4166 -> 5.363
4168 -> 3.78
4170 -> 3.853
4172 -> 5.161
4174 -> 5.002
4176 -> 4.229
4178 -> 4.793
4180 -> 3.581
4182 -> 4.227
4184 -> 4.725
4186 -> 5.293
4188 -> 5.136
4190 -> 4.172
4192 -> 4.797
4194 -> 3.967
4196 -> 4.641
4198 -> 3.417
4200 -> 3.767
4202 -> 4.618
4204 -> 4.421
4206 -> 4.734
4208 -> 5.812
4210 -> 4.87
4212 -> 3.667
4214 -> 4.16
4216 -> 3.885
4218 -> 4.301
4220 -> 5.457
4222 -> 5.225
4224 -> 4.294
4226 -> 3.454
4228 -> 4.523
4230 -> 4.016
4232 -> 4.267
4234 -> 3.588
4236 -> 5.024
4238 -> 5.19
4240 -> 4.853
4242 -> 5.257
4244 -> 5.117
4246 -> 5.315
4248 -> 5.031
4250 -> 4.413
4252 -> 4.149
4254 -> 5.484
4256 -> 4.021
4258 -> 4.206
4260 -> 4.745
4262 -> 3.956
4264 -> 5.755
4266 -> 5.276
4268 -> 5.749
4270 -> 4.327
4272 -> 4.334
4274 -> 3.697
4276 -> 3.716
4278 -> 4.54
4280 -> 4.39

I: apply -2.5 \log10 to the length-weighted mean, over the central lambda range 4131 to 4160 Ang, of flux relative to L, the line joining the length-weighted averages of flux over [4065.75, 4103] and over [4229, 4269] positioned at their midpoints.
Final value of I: 0.100 mag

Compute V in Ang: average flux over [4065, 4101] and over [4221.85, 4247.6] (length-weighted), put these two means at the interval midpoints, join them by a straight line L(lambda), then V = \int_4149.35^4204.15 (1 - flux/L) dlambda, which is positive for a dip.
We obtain 3.60 Ang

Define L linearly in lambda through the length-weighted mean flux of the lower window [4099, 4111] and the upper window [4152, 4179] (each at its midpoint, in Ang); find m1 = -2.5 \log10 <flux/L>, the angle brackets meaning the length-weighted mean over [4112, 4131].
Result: -0.141 mag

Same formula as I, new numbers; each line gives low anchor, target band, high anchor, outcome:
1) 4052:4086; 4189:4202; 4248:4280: 0.13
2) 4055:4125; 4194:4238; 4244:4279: 0.06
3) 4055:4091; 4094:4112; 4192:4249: 0.23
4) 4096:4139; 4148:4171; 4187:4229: 0.05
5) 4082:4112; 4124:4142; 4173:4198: -0.04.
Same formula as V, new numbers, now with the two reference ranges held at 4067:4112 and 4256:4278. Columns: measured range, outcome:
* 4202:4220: 0.2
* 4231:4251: -1.0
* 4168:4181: 0.7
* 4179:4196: 0.4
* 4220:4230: 0.3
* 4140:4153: 0.9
